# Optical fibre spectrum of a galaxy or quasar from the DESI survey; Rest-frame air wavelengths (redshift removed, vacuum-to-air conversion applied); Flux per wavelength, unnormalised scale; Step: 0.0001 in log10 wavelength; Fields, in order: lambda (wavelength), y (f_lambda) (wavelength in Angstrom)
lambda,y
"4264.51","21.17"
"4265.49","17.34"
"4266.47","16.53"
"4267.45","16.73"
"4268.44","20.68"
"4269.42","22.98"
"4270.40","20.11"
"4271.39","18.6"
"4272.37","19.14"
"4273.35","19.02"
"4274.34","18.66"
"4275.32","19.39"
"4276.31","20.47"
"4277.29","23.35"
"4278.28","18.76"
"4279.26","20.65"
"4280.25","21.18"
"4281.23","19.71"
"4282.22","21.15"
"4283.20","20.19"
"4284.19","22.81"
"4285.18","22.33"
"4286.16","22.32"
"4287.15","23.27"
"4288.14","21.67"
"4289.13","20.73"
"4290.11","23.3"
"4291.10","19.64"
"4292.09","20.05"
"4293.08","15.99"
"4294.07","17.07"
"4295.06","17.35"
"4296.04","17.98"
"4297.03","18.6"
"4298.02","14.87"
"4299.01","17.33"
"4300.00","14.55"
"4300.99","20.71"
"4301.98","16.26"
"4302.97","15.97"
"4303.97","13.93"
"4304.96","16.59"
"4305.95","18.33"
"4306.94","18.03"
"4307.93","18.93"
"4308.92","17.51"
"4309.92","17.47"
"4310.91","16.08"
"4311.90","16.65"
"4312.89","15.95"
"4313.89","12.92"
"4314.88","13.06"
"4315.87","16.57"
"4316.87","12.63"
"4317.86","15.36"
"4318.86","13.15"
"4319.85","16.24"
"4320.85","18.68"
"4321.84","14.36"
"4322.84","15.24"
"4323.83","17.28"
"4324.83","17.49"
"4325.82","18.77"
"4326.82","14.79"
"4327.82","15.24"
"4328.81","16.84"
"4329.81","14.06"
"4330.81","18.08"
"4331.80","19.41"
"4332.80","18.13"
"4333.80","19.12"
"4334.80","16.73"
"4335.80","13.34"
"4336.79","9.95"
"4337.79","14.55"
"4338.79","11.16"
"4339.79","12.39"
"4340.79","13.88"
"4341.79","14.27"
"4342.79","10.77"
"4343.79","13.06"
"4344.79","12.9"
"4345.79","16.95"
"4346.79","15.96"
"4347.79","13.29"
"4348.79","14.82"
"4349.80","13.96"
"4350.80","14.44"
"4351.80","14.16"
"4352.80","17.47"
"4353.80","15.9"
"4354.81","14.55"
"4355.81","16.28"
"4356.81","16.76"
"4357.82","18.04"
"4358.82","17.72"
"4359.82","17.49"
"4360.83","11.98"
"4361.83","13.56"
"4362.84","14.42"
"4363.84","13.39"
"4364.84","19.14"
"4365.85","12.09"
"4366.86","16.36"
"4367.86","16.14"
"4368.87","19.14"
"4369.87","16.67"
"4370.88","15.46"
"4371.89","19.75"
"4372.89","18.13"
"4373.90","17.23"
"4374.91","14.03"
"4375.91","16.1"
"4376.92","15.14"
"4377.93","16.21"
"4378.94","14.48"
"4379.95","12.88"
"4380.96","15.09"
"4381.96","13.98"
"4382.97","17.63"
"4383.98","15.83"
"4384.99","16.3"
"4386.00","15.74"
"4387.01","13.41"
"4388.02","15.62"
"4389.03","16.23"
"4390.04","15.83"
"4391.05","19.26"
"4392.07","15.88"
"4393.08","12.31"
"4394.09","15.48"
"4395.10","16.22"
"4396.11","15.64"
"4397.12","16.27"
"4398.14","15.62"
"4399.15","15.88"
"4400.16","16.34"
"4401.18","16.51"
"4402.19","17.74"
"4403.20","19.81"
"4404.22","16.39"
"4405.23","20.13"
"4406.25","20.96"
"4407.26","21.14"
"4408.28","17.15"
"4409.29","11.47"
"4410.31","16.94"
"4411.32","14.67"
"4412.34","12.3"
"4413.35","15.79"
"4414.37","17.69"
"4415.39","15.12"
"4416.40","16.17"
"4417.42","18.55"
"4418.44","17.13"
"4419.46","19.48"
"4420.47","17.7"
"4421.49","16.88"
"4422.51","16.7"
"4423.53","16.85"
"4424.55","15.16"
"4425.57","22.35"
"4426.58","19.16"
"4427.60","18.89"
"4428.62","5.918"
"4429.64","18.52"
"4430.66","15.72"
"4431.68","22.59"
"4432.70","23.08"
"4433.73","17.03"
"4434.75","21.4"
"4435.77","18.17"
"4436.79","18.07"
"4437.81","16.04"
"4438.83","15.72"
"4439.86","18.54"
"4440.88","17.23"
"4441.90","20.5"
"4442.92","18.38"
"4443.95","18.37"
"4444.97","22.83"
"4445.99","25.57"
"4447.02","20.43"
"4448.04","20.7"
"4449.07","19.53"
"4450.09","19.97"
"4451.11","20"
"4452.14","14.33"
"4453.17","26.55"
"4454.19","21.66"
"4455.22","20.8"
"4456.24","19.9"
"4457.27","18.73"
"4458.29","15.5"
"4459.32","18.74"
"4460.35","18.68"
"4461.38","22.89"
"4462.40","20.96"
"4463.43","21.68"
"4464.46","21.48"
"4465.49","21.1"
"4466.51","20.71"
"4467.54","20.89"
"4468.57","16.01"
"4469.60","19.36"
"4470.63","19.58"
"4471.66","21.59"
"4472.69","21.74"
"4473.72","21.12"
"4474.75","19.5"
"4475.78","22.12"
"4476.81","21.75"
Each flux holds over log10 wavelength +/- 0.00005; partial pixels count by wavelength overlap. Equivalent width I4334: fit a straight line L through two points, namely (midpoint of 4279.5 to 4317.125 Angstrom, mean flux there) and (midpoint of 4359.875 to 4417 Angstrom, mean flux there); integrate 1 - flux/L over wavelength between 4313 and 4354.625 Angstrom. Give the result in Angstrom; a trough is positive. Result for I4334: 5.5 Angstrom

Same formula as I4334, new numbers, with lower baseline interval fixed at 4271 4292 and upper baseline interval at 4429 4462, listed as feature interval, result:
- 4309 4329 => 4.62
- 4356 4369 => 2.82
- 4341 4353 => 3.57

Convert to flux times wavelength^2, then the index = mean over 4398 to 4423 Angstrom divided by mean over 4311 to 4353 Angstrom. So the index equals 1.17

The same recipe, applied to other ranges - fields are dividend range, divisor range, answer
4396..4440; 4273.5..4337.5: 1.03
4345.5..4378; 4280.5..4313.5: 0.88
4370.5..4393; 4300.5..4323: 1.02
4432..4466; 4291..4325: 1.28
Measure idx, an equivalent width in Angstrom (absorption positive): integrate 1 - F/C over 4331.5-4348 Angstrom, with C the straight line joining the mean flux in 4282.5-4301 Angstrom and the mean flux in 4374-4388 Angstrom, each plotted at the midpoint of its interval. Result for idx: 2.67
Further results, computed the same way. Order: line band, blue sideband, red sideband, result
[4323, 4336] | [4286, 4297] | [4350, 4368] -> 0.4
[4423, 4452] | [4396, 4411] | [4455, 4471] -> -0.1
